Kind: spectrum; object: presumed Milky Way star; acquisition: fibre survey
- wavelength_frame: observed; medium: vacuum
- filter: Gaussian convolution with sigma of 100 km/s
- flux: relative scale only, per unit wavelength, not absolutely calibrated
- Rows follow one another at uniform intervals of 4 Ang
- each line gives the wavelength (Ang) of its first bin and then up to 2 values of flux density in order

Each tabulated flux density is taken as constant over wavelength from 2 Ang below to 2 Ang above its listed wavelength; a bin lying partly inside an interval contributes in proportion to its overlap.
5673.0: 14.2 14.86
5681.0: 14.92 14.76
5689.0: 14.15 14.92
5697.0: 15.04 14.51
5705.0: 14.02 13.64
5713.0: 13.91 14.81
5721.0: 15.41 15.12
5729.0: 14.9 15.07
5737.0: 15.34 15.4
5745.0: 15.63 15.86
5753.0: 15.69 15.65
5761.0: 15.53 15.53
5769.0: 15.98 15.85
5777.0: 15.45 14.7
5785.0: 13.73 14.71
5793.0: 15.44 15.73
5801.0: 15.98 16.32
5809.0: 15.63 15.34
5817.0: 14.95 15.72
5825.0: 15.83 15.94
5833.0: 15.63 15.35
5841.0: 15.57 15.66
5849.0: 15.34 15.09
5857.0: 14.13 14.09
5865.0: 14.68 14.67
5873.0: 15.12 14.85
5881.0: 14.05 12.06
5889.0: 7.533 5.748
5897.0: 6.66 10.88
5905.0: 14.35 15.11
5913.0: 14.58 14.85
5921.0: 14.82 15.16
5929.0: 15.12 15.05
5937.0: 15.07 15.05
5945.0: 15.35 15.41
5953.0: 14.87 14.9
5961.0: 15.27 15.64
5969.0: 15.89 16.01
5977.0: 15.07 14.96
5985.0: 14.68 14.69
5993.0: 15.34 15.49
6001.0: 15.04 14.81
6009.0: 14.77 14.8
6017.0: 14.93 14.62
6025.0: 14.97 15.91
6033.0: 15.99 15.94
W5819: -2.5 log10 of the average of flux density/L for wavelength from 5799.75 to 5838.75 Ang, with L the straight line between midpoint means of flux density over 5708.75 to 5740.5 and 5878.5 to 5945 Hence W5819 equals -0.13 mag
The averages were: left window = 14.9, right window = 13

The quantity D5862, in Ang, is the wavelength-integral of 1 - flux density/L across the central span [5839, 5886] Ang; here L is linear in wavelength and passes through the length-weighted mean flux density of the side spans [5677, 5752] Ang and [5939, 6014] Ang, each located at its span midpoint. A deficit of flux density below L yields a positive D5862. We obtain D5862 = 1.2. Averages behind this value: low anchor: 14.9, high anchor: 15.2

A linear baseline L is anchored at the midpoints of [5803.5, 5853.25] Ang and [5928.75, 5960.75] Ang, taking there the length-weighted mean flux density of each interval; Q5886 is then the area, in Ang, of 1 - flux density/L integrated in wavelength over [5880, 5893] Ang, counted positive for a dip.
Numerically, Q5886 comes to 4.40 Ang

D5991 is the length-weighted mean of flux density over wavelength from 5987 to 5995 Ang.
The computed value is 15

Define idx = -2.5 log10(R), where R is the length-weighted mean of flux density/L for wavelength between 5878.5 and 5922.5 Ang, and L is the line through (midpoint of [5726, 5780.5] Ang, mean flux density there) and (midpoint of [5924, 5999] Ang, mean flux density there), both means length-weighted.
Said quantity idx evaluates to 0.275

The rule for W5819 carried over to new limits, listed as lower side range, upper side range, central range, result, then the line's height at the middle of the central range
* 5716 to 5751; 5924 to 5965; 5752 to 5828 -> -0.01 mag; 15.3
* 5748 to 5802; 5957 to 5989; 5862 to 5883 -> 0.05 mag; 15.3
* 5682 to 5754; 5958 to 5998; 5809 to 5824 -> -0.03 mag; 15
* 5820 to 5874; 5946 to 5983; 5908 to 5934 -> 0.02 mag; 15.3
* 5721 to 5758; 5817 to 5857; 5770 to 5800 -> 0.02 mag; 15.4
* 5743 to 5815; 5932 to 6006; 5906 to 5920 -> 0.03 mag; 15.3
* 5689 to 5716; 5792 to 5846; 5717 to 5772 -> -0.05 mag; 14.8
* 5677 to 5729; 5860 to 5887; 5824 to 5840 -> -0.10 mag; 14.3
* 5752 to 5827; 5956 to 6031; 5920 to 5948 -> 0.01 mag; 15.2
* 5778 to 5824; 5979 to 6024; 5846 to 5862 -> 0.03 mag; 15.2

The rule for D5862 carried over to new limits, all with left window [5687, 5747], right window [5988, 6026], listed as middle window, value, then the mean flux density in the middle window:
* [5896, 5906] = 2.8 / 10.7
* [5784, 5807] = -0.9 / 15.4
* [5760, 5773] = -0.8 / 15.7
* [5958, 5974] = -0.8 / 15.6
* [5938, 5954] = -0.3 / 15.2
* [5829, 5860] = -0.8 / 15.3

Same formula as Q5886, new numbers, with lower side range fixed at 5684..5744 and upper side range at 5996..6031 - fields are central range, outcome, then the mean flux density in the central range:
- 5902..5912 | 0.4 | 14.3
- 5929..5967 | -0.5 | 15.2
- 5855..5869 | 0.5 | 14.4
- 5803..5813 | -0.7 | 15.8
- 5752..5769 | -1.0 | 15.6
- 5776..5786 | 0.1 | 14.6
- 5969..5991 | -0.2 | 15.2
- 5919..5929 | 0.0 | 15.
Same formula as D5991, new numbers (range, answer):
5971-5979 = 15.5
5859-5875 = 14.6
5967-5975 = 16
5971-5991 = 15.1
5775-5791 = 14.6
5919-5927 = 15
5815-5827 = 15.5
